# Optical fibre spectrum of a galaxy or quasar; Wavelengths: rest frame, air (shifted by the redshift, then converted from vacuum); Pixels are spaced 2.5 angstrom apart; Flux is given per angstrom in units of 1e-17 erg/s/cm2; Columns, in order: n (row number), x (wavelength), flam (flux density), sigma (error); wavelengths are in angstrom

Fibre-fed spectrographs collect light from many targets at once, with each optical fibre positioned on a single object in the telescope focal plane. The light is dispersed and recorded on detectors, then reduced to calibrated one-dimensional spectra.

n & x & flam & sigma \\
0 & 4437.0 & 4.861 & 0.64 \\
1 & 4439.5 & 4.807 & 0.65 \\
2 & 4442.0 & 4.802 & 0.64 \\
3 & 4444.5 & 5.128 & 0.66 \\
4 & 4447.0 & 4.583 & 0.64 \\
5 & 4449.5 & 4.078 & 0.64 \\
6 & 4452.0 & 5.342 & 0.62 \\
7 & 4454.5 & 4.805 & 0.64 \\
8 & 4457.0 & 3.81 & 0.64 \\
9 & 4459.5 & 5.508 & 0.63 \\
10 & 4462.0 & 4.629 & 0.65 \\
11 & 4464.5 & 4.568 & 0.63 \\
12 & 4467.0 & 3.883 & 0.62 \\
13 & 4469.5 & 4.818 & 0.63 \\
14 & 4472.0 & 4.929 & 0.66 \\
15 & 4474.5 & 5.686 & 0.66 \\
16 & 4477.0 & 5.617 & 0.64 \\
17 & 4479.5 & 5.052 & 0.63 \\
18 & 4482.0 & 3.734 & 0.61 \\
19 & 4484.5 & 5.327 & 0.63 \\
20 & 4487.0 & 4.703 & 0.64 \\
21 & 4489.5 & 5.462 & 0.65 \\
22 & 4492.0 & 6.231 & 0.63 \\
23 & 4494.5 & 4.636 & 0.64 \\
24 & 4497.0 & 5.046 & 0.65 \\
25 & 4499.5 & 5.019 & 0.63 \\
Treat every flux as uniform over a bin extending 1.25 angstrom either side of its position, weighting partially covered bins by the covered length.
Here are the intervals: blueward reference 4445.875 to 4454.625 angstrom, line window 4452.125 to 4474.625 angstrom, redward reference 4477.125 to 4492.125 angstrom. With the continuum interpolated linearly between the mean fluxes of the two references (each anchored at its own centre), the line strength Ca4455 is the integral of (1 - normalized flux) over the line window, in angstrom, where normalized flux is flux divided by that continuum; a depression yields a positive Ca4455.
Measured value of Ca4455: 0.5 angstrom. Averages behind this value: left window 4.69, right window 5.04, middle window 4.72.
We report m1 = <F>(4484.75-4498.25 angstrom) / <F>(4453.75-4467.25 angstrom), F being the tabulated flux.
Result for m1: 1.1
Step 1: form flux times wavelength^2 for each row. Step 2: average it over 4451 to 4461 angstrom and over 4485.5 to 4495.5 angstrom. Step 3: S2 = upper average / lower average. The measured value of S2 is 1.1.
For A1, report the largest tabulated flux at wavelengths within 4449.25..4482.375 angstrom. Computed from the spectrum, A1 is 5.686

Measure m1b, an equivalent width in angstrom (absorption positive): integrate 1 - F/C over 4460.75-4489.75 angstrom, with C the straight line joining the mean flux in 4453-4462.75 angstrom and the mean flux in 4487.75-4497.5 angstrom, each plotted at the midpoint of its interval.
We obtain 1.01 angstrom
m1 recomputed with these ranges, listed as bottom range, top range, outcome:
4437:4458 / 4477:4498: 1.08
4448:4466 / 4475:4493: 1.11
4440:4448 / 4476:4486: 1.01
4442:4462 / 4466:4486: 1.03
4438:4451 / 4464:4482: 1.04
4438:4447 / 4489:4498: 1.10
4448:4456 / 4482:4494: 1.11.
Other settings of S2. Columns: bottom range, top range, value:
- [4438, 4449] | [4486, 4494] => 1.16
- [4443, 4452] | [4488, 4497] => 1.16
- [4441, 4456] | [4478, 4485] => 0.99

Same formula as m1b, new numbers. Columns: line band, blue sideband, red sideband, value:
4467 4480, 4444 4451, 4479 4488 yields -1.3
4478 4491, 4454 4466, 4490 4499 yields 0.5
